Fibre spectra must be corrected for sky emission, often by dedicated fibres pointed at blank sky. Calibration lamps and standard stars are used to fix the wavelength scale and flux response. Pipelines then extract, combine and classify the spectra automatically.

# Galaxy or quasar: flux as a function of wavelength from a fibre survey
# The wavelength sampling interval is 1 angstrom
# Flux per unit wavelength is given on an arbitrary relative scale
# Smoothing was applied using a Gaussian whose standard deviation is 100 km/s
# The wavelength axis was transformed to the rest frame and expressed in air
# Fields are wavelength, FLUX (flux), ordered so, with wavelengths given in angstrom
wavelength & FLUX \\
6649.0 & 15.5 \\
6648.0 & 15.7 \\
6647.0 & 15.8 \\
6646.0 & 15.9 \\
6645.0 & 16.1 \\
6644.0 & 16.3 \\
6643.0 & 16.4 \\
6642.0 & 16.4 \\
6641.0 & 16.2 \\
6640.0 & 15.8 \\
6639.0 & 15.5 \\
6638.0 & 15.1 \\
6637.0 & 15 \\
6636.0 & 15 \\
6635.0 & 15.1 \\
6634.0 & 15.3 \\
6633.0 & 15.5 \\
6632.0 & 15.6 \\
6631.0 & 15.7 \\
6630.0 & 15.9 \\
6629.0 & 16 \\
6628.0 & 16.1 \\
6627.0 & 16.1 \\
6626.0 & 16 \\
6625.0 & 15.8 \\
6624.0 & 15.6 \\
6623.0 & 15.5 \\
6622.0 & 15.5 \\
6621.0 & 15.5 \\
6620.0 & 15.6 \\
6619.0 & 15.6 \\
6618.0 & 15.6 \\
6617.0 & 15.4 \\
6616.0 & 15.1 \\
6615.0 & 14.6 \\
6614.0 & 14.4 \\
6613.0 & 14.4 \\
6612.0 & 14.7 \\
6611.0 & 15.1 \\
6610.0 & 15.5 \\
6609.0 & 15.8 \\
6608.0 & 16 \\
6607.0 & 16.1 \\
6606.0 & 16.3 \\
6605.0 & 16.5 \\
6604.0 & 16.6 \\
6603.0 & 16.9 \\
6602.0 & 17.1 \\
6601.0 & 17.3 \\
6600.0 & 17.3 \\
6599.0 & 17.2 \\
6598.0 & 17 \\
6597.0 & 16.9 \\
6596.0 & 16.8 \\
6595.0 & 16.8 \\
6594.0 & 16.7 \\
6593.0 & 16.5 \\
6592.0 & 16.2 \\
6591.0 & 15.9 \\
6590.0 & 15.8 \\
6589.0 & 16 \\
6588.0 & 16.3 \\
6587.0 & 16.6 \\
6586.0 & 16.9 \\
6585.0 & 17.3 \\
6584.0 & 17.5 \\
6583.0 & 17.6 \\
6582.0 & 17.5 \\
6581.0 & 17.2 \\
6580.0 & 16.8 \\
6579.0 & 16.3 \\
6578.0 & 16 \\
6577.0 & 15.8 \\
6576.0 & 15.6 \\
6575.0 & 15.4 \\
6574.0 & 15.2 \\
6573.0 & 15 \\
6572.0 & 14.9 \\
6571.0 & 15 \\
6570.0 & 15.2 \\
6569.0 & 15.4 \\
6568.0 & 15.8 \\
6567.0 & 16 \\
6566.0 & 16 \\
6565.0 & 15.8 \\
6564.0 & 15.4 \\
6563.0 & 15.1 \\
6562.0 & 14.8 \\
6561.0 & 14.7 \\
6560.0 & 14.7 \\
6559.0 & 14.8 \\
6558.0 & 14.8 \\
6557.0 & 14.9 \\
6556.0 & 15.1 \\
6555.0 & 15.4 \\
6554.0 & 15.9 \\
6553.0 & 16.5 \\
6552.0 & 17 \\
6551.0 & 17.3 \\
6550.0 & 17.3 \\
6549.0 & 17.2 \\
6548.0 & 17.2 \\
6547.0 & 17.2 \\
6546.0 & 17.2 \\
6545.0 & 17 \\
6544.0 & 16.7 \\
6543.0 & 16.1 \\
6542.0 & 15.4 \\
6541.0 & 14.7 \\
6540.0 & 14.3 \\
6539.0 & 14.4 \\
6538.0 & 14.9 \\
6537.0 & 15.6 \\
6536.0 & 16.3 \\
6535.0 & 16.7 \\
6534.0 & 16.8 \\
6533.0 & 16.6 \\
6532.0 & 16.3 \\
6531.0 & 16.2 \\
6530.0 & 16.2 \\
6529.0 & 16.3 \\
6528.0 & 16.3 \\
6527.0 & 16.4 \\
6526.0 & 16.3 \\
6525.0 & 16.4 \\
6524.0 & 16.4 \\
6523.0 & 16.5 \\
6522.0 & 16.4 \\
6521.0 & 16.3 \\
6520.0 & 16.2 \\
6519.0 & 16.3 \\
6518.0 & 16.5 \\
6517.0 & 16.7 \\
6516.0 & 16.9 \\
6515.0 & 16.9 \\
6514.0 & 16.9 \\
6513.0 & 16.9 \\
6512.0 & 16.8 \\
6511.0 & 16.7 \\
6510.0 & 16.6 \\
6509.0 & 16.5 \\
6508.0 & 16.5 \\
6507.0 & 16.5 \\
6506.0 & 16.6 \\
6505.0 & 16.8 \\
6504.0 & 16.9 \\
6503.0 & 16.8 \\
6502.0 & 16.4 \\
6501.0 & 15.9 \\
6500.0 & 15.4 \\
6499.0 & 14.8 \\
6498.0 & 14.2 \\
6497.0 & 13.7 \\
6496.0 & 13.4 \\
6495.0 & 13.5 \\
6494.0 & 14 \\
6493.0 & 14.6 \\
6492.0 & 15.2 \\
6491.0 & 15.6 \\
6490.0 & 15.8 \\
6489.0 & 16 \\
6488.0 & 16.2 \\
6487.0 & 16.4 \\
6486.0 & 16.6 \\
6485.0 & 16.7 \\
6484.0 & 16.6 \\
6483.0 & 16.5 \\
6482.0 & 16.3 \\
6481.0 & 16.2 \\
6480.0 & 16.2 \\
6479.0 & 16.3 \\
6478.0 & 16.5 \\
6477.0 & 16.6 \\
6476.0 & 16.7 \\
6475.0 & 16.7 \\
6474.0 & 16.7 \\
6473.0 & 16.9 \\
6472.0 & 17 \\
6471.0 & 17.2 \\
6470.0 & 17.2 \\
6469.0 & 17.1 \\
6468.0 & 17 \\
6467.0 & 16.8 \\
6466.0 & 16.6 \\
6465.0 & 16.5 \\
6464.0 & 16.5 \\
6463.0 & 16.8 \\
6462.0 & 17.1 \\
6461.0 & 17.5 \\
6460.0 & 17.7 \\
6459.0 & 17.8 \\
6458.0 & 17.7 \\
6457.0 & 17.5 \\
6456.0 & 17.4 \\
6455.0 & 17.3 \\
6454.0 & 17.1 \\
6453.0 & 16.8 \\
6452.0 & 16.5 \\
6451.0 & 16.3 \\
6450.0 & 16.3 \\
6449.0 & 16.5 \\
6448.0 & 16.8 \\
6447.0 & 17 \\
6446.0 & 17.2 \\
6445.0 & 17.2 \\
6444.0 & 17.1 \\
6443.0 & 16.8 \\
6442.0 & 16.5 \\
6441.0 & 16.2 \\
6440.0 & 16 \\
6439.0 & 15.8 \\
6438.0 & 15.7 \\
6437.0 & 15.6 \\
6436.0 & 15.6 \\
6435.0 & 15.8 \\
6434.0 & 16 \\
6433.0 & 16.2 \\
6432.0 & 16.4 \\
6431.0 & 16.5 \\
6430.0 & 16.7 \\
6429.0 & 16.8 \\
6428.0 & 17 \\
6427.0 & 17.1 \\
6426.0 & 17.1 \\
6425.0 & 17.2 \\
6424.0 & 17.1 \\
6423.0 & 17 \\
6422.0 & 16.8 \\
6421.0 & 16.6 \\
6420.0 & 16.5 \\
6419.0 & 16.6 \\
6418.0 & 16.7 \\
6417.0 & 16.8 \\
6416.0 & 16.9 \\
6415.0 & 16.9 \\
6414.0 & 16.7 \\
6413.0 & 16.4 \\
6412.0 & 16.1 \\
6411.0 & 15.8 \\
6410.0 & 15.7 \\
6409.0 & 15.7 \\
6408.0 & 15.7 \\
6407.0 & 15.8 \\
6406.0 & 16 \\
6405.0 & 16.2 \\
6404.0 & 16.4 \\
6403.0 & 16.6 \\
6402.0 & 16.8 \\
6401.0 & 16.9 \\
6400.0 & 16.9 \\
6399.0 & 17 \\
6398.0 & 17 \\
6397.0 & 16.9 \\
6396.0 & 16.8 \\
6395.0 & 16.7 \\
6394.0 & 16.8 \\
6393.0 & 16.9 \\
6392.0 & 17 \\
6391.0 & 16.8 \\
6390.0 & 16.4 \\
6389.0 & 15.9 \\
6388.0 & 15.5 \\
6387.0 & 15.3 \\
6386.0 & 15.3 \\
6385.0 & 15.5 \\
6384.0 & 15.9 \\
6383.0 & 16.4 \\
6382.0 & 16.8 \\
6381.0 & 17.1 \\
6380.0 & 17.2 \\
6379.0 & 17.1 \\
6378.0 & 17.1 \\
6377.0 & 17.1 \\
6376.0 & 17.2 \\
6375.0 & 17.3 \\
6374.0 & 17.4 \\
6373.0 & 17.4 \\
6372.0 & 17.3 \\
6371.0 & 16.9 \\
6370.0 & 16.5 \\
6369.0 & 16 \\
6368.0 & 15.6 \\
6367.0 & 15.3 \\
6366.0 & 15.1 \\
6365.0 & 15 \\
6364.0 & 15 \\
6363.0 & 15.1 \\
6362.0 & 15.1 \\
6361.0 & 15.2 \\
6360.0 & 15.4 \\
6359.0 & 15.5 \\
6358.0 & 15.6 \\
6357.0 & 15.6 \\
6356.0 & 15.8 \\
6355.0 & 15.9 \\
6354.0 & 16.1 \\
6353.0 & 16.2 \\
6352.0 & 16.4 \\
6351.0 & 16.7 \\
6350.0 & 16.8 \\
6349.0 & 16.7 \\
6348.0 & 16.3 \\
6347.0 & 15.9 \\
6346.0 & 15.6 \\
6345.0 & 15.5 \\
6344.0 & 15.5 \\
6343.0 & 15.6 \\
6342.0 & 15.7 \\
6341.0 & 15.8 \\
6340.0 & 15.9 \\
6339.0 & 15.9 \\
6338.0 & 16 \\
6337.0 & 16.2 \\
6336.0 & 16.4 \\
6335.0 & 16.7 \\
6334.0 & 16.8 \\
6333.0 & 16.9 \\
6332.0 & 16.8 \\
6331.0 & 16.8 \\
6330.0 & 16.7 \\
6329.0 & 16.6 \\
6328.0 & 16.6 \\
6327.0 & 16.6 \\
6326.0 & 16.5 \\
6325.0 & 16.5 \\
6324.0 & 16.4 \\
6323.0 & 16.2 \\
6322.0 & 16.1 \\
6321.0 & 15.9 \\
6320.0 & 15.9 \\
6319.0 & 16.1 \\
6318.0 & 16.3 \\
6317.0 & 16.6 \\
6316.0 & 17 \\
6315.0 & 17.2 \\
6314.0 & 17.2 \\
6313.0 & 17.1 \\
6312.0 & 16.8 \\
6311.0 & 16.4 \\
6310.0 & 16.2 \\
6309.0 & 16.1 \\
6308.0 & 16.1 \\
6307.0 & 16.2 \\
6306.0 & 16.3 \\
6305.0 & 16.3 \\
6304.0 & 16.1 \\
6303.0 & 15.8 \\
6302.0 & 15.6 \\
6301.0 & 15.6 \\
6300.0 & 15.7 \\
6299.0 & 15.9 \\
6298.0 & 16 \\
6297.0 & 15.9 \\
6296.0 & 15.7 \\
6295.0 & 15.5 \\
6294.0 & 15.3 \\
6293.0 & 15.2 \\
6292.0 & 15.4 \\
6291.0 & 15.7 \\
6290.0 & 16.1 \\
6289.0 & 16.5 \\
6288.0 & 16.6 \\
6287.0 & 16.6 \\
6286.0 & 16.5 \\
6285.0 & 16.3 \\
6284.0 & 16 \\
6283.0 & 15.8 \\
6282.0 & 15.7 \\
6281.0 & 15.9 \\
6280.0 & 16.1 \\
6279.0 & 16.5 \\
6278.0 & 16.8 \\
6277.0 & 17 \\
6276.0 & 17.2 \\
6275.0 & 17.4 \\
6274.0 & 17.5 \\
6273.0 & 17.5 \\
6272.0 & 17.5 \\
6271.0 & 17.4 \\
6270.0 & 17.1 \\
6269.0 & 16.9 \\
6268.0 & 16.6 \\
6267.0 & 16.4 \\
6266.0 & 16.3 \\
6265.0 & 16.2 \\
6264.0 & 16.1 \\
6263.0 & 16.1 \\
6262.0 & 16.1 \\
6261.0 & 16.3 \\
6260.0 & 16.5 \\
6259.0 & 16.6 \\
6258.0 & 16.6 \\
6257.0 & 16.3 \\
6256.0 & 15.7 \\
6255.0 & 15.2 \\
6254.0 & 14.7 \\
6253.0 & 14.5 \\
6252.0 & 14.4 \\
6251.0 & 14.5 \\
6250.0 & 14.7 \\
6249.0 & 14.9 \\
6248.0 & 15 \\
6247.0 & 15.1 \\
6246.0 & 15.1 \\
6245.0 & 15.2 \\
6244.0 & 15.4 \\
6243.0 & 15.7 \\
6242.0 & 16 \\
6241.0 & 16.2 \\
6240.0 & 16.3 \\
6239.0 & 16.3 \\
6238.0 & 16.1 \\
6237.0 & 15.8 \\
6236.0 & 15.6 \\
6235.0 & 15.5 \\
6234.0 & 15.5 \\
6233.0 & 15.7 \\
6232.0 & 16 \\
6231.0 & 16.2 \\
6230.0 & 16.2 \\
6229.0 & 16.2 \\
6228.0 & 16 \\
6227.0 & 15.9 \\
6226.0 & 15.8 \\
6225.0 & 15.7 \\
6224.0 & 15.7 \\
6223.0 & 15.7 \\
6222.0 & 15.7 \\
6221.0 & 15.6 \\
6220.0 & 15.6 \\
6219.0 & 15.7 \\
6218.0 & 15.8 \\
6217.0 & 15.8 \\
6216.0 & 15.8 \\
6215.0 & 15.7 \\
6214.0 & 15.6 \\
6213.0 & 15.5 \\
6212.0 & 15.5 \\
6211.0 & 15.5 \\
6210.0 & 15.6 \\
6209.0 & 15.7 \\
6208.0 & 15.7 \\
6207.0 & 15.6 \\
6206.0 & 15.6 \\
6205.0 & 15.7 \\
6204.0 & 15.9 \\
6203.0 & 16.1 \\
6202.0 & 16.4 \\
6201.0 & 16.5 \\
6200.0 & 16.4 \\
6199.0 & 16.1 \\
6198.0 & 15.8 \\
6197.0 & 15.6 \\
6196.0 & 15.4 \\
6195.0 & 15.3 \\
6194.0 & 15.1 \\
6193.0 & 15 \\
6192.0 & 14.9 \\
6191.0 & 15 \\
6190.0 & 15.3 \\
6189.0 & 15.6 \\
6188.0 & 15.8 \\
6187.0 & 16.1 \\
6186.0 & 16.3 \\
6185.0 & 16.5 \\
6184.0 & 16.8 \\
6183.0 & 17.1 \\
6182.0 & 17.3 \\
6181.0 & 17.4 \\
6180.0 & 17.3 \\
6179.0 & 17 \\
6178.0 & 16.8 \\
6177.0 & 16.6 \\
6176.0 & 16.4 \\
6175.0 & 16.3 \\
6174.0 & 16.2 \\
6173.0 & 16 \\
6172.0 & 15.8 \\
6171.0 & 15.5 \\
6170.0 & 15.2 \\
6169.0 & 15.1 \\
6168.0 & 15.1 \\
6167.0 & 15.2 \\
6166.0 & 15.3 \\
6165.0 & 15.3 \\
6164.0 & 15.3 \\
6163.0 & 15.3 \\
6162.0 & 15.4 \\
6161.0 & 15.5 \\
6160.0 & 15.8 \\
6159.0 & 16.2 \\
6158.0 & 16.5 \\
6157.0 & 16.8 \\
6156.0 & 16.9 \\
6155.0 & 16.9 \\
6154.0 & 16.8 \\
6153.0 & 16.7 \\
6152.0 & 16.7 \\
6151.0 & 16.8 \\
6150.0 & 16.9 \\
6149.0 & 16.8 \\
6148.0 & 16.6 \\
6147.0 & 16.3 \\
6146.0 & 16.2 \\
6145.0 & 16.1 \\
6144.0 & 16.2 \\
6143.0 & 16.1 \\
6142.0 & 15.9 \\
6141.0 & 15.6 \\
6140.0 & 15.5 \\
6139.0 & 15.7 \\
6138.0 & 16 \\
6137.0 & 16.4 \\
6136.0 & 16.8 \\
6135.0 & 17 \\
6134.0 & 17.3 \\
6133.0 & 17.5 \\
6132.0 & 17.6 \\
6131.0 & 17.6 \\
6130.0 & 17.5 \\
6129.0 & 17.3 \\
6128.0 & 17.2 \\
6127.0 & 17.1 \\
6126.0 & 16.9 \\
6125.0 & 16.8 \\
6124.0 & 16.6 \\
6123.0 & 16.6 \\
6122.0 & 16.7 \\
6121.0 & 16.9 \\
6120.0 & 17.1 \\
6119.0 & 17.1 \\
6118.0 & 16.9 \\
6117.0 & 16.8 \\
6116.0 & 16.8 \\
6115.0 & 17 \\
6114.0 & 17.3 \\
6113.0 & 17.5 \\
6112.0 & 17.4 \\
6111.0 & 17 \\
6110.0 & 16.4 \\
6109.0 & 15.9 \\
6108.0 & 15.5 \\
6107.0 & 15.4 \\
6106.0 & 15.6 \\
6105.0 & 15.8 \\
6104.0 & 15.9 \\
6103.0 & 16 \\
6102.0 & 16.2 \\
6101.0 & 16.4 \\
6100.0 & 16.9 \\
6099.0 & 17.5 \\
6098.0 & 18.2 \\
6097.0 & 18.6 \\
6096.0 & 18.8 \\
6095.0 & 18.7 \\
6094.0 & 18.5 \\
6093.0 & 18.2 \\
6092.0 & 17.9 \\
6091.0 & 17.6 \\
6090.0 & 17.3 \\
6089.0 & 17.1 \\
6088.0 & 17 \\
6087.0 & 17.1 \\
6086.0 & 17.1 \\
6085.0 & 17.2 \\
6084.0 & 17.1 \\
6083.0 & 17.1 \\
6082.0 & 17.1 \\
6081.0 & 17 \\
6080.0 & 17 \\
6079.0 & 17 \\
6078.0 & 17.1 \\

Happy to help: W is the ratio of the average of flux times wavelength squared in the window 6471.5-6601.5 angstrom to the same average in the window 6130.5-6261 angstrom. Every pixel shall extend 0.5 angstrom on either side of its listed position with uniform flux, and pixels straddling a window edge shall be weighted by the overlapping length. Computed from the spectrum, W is 1.1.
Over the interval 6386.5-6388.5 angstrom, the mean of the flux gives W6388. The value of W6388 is 15.4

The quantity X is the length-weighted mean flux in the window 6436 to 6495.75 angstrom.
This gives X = 16.5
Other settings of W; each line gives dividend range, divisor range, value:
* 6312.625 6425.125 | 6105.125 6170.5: 1.07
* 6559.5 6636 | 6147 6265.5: 1.13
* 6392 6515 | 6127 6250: 1.12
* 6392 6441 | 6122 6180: 1.10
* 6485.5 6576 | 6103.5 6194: 1.10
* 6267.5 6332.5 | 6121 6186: 1.05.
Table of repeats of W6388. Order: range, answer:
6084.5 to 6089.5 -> 17.1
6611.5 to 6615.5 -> 14.5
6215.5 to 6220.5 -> 15.7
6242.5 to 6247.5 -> 15.3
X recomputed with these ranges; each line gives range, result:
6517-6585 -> 16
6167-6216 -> 15.9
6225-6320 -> 16.1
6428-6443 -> 16.2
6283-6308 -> 15.9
